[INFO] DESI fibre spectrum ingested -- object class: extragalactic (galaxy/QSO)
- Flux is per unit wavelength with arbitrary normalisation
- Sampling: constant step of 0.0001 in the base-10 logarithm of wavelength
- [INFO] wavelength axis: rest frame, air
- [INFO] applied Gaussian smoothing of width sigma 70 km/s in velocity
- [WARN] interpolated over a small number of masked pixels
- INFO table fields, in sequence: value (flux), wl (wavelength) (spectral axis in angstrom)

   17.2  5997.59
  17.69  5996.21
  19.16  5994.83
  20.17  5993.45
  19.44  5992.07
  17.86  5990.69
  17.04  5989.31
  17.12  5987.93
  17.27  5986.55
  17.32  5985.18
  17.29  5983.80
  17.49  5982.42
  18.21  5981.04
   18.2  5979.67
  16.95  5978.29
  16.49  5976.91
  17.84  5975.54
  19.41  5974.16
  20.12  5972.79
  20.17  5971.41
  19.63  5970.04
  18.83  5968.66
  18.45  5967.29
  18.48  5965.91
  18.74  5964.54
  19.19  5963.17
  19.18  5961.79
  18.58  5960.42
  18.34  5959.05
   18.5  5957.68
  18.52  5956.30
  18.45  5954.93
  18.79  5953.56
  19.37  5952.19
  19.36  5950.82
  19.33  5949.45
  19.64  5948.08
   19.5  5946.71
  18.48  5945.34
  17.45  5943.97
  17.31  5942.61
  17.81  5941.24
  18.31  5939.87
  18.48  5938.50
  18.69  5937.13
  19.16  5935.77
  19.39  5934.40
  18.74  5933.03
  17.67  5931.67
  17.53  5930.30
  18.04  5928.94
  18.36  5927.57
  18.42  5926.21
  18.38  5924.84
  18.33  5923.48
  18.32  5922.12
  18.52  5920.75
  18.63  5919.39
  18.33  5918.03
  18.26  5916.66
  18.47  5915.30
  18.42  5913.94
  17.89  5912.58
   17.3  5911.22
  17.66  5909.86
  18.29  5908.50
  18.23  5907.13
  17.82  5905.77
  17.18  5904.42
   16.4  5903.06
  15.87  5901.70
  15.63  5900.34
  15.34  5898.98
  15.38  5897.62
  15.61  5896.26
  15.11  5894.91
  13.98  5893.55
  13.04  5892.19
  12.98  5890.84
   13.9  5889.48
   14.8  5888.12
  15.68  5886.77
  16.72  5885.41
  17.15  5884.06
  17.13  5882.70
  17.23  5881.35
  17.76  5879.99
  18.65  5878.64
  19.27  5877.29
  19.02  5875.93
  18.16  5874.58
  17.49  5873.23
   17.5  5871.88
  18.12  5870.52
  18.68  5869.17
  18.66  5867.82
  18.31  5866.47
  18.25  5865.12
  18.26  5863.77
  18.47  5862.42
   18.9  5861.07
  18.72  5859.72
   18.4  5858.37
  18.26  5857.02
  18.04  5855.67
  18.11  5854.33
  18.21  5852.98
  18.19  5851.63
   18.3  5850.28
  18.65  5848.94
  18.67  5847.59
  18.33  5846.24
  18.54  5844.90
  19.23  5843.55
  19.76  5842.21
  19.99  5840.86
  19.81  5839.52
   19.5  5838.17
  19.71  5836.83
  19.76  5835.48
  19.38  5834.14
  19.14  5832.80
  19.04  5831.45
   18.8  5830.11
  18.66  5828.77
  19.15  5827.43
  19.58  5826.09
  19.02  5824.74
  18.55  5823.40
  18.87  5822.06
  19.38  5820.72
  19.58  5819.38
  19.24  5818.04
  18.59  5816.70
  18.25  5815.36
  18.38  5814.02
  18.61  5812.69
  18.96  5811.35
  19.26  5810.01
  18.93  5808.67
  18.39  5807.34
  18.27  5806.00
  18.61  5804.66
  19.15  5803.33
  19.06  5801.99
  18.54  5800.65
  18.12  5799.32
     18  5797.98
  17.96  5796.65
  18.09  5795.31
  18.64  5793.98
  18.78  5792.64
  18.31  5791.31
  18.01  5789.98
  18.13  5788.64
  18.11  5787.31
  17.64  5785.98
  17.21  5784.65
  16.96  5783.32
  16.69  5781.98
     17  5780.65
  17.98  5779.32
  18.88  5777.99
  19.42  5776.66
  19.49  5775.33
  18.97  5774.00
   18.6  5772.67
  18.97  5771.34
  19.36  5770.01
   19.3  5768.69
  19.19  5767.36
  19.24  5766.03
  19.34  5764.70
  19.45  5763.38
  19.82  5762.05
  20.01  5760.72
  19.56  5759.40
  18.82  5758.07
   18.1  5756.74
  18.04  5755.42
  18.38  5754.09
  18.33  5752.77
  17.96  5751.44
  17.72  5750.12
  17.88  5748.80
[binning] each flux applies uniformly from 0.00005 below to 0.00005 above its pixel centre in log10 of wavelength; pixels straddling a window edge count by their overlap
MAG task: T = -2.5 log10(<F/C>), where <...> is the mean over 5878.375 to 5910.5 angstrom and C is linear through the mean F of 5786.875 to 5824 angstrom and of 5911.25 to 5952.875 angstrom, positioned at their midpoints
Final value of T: 0.15 mag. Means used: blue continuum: 18.6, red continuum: 18.5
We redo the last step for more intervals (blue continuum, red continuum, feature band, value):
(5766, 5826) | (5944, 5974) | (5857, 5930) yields 0.088 mag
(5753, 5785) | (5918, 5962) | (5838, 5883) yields 0.008 mag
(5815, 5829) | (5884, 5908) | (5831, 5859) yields -0.056 mag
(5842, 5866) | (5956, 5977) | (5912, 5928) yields 0.019 mag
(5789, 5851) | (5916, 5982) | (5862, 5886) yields 0.040 mag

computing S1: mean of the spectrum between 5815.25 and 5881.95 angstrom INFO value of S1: 18.7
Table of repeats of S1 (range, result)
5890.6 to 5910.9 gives 16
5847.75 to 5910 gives 17.2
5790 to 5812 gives 18.6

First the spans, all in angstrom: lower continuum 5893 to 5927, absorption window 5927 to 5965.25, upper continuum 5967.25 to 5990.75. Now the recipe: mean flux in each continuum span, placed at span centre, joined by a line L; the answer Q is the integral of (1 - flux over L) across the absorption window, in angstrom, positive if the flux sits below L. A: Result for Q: -1.9 angstrom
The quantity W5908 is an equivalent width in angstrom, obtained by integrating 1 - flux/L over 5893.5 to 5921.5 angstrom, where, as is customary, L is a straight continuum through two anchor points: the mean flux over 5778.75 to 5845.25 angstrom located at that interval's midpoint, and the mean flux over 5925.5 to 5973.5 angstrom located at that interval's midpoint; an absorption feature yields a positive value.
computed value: 2.3 angstrom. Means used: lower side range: 18.7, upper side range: 18.7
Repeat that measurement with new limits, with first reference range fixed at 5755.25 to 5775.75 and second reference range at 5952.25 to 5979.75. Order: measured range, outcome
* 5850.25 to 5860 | 0.4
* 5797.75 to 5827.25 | 0.4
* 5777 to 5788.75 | 0.9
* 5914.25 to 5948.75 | 0.6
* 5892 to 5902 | 2.0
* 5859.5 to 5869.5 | 0.2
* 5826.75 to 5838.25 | -0.1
